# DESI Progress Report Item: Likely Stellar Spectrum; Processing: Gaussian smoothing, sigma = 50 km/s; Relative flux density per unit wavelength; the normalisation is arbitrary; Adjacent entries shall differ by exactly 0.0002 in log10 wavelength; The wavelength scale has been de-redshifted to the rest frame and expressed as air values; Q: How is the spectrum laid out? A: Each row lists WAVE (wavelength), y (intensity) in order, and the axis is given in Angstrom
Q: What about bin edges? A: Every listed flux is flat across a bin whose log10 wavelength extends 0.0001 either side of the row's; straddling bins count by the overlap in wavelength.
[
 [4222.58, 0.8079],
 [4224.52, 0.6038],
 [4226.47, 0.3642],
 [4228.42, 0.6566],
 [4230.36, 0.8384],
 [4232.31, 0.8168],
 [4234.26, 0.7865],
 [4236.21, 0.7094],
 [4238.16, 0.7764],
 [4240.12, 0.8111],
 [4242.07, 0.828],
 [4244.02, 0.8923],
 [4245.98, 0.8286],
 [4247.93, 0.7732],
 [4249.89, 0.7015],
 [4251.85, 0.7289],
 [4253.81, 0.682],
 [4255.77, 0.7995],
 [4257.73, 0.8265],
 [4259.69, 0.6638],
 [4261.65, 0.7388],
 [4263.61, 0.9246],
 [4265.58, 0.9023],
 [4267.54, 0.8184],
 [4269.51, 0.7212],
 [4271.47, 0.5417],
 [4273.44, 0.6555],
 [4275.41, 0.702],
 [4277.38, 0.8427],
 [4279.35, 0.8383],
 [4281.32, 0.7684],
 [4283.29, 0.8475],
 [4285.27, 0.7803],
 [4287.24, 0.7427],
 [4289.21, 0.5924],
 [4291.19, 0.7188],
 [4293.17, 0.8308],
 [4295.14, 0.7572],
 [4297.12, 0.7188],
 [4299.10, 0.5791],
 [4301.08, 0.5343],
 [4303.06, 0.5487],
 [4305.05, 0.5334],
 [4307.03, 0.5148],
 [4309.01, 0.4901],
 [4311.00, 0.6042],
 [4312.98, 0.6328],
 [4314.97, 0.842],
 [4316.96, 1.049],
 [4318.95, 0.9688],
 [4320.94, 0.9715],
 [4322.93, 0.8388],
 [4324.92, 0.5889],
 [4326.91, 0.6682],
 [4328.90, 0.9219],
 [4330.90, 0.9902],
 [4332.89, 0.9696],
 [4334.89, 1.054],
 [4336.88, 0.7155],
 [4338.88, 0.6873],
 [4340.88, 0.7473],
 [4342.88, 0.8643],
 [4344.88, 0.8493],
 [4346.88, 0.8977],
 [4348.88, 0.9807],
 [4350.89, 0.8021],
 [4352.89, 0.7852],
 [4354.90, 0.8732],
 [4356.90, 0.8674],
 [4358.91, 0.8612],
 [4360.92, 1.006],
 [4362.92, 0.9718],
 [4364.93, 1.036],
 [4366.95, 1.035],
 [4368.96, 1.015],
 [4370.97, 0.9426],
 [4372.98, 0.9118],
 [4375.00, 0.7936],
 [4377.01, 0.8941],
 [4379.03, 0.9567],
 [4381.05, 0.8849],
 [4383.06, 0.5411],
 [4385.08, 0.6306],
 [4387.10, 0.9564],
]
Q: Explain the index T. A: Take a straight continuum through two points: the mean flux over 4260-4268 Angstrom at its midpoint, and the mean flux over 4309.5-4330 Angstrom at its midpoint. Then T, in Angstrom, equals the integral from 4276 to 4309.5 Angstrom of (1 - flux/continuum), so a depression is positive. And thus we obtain 5.33 Angstrom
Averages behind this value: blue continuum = 0.833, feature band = 0.688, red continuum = 0.801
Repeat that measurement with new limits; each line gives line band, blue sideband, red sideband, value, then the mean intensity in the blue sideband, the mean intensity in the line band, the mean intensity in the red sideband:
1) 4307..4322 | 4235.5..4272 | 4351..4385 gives 1.1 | 0.775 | 0.775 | 0.889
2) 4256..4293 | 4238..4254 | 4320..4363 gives 2.1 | 0.785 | 0.759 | 0.857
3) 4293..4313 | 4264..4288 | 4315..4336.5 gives 5.5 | 0.767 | 0.603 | 0.894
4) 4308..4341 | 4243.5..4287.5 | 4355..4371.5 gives 2.9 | 0.77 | 0.81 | 0.963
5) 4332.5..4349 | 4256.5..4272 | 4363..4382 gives 0.7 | 0.775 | 0.853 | 0.942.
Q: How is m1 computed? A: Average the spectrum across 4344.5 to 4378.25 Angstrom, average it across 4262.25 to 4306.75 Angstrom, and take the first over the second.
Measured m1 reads 1.3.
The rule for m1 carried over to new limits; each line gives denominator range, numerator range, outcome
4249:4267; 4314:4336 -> 1.15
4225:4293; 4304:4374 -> 1.12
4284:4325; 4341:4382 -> 1.28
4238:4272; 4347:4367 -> 1.18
